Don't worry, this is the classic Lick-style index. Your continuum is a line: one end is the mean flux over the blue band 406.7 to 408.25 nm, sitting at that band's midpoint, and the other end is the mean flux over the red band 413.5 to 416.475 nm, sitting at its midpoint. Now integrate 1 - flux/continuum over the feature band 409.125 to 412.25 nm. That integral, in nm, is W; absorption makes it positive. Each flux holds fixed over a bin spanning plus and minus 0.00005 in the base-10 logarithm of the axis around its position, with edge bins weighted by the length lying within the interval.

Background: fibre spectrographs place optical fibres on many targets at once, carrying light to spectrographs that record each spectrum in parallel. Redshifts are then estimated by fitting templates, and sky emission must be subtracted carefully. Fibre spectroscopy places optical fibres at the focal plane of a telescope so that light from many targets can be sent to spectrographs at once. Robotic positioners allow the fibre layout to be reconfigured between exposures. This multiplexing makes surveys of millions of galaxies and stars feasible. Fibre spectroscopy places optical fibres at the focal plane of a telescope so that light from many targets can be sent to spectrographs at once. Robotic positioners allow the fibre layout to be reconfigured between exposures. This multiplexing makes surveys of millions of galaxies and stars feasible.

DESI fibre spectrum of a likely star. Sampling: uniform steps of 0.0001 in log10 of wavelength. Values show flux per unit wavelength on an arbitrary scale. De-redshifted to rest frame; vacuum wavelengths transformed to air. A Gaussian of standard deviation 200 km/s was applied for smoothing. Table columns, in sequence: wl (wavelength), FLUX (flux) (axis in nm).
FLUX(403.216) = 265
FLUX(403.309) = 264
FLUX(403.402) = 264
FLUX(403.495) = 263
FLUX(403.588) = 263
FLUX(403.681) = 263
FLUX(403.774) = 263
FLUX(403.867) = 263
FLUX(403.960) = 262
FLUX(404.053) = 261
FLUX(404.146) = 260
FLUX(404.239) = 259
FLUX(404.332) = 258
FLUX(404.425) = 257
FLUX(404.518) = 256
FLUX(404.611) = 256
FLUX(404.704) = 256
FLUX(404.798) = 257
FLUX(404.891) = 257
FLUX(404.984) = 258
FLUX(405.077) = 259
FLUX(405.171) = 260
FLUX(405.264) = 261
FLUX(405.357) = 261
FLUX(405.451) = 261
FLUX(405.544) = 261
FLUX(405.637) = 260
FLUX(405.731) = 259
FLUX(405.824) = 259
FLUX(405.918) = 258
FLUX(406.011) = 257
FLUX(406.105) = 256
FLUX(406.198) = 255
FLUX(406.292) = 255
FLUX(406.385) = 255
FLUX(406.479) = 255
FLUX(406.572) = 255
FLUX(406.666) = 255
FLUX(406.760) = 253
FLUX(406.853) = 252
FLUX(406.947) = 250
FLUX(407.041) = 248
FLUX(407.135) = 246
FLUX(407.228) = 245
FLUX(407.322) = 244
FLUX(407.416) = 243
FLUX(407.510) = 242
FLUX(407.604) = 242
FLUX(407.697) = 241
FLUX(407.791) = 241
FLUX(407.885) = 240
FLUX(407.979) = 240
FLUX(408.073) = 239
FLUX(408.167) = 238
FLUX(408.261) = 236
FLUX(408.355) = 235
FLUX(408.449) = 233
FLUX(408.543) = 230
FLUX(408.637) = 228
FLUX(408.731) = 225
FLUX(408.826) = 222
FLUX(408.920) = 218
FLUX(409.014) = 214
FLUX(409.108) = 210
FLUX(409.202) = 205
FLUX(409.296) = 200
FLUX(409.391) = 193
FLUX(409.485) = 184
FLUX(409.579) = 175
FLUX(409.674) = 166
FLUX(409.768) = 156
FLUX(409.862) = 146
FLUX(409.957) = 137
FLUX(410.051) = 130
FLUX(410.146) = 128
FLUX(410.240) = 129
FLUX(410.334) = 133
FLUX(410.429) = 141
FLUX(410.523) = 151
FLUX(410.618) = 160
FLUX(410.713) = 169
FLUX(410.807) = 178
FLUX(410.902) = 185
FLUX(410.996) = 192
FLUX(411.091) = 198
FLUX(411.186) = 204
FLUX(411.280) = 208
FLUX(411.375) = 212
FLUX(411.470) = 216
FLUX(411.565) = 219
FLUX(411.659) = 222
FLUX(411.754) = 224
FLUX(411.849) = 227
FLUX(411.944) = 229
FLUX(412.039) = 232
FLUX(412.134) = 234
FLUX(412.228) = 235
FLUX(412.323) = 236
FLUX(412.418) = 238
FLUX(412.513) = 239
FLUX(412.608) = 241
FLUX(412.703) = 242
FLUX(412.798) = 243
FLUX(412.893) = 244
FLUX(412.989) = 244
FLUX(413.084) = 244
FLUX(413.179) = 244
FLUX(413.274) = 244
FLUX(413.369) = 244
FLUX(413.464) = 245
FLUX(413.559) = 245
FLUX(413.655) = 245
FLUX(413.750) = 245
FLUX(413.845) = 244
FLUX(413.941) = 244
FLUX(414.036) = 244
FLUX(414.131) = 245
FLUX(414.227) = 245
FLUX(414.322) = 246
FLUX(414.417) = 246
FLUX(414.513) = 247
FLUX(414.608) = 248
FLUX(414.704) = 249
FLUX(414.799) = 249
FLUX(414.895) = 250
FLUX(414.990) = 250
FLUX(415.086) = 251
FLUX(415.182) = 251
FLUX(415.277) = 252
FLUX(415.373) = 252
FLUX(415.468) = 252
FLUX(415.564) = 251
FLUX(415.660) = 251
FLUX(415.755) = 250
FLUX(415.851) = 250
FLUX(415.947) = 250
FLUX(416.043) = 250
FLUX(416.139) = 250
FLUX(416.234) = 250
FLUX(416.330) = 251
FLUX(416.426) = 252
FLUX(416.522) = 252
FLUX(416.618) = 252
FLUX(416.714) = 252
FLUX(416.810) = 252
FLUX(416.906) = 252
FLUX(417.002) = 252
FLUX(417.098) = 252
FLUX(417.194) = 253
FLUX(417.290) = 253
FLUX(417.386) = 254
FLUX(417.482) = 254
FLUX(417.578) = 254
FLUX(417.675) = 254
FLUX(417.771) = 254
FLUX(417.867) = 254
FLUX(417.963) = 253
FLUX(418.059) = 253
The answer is 0.771 nm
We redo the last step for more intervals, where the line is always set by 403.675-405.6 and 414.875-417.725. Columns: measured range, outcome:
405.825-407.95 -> 0.069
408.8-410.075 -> 0.366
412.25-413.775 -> 0.068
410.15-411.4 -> 0.410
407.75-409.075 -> 0.133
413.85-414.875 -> 0.027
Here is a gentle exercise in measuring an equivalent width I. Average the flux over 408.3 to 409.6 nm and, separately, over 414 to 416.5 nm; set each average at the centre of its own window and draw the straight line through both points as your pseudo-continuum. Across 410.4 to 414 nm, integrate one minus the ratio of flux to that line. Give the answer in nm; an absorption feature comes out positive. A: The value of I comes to 0.16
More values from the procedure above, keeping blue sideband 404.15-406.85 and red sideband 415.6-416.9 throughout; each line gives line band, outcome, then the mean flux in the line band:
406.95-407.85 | 0.04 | 244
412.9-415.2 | 0.06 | 246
